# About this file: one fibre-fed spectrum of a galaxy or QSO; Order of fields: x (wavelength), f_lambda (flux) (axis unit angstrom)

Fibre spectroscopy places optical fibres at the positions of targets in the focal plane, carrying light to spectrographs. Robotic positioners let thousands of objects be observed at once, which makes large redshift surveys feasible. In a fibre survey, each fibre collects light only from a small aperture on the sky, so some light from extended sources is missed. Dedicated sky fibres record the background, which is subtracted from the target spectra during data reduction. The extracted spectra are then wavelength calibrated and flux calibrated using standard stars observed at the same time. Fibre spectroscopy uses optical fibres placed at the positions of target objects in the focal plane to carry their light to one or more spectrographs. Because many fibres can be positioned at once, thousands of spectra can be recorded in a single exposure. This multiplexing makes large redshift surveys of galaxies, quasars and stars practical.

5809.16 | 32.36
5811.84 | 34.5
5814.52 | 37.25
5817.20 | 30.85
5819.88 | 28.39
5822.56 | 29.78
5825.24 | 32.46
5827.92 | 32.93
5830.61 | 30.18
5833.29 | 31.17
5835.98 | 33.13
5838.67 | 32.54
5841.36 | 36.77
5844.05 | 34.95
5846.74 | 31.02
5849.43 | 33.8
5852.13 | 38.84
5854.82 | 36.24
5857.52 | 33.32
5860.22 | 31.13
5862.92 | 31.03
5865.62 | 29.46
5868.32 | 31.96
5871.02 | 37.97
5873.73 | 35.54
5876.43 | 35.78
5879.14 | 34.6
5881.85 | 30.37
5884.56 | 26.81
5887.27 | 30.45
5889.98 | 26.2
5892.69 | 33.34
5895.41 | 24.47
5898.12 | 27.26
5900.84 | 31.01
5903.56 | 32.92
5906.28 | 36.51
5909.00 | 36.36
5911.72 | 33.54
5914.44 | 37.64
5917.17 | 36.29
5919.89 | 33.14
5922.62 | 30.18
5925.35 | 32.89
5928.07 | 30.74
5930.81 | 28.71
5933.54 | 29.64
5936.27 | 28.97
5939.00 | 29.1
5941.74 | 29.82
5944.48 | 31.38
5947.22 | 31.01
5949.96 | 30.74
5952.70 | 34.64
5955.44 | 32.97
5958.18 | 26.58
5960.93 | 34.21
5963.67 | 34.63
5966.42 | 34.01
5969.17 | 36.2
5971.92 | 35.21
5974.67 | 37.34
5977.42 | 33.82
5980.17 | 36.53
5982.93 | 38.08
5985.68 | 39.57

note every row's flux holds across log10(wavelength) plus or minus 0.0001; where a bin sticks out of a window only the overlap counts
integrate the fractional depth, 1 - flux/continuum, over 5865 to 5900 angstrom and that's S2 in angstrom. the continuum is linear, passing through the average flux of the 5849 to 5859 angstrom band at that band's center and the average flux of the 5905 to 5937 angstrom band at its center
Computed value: 3.45 angstrom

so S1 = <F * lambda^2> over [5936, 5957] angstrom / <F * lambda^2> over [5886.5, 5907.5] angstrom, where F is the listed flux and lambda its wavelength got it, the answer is 1.0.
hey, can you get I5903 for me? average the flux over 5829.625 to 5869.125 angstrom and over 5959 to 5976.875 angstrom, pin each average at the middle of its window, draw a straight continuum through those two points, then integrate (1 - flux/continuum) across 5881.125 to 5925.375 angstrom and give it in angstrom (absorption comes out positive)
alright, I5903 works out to 2.9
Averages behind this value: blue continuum 33.1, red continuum 34.9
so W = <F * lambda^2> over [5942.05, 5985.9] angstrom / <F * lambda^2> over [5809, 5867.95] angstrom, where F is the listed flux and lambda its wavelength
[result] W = 1.08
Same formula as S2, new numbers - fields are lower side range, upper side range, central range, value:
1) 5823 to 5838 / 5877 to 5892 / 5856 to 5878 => -1.9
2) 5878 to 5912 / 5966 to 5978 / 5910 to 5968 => 2.7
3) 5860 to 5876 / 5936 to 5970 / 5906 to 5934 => -0.7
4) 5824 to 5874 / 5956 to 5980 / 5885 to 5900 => 2.4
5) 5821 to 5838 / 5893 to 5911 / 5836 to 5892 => -2.4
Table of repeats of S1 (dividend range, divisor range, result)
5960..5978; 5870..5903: 1.16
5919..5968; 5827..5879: 0.96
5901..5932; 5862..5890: 1.06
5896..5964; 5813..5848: 1.02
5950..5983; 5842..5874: 1.05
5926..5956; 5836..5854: 0.92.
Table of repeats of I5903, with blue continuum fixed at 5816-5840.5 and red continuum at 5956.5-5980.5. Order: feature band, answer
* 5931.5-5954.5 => 2.1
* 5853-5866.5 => -0.2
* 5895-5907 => 0.8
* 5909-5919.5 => -0.8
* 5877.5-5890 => 0.9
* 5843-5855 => -1.2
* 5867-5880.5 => -1.2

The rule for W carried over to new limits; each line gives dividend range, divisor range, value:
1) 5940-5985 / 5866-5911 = 1.08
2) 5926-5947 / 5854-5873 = 0.93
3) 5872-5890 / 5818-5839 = 1.04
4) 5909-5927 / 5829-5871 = 1.05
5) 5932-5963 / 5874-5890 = 1.01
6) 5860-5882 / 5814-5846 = 1.04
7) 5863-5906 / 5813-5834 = 1.01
